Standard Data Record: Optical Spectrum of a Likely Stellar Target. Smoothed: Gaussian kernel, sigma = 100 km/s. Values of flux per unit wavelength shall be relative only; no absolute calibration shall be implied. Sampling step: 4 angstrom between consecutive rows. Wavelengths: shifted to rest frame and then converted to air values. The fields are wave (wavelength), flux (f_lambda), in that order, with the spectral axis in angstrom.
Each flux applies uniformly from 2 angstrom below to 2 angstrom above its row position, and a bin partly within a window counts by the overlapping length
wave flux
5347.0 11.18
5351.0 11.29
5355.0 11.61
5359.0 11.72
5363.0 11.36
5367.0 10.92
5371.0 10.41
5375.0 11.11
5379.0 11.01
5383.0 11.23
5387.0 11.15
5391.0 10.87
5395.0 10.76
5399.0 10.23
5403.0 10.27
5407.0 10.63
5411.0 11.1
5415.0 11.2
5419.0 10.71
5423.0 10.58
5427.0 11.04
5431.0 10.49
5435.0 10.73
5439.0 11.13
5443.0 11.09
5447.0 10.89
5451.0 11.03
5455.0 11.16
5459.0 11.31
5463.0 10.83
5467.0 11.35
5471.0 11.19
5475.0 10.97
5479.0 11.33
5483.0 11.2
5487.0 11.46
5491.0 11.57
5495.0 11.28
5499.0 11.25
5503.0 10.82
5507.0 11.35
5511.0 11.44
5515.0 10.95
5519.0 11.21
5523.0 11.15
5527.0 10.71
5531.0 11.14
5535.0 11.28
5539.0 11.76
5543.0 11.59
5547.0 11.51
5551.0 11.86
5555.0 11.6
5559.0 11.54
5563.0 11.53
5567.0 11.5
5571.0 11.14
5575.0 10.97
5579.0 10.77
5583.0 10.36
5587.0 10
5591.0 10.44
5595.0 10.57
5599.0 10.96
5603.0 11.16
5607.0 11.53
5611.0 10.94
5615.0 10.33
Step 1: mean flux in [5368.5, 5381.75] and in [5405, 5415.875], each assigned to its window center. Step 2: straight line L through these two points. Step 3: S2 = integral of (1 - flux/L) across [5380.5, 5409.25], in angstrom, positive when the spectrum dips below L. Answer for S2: 0.5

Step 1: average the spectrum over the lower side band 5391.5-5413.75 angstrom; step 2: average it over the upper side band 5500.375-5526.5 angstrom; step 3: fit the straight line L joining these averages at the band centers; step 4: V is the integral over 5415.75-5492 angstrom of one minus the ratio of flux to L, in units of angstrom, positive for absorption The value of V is -1.3 angstrom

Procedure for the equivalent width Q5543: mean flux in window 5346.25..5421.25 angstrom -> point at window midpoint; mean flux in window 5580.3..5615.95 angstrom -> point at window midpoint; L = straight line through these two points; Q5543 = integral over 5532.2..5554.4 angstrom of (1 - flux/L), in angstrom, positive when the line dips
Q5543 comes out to -1.65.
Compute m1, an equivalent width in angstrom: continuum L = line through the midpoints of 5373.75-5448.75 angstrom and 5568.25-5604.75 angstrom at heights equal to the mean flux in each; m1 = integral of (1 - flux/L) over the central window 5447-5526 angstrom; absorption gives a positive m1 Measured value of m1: -2.9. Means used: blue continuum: 10.9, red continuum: 10.7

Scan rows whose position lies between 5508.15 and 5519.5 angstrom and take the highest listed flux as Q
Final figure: 11.44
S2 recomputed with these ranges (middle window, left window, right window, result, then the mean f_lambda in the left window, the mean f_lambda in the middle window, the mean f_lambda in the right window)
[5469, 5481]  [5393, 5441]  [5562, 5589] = -0.4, 10.7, 11.2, 10.9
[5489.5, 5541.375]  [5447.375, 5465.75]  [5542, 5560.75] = 0.9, 11.1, 11.2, 11.6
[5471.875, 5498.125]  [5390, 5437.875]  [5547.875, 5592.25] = -1.0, 10.7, 11.3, 11.1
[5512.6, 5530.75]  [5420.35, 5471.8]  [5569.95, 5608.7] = -0.3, 11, 11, 10.8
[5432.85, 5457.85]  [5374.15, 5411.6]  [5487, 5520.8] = 0.0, 10.8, 11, 11.2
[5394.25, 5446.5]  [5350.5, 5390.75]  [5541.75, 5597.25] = 1.8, 11.2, 10.8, 11.1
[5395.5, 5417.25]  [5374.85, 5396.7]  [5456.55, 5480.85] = 0.7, 11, 10.7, 11.2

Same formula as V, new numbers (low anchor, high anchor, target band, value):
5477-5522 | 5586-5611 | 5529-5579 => -1.8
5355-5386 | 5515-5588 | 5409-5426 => 0.4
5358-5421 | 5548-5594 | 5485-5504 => -0.5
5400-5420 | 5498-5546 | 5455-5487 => -0.5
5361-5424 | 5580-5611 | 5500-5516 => -0.6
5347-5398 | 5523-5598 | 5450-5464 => 0.0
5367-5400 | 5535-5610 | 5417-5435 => 0.4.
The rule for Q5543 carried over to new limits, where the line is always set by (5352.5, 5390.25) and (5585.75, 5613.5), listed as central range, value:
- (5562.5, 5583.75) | -0.4 angstrom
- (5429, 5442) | 0.3 angstrom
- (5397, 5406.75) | 0.7 angstrom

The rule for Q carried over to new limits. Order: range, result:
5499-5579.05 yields 11.86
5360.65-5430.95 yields 11.36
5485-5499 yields 11.57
